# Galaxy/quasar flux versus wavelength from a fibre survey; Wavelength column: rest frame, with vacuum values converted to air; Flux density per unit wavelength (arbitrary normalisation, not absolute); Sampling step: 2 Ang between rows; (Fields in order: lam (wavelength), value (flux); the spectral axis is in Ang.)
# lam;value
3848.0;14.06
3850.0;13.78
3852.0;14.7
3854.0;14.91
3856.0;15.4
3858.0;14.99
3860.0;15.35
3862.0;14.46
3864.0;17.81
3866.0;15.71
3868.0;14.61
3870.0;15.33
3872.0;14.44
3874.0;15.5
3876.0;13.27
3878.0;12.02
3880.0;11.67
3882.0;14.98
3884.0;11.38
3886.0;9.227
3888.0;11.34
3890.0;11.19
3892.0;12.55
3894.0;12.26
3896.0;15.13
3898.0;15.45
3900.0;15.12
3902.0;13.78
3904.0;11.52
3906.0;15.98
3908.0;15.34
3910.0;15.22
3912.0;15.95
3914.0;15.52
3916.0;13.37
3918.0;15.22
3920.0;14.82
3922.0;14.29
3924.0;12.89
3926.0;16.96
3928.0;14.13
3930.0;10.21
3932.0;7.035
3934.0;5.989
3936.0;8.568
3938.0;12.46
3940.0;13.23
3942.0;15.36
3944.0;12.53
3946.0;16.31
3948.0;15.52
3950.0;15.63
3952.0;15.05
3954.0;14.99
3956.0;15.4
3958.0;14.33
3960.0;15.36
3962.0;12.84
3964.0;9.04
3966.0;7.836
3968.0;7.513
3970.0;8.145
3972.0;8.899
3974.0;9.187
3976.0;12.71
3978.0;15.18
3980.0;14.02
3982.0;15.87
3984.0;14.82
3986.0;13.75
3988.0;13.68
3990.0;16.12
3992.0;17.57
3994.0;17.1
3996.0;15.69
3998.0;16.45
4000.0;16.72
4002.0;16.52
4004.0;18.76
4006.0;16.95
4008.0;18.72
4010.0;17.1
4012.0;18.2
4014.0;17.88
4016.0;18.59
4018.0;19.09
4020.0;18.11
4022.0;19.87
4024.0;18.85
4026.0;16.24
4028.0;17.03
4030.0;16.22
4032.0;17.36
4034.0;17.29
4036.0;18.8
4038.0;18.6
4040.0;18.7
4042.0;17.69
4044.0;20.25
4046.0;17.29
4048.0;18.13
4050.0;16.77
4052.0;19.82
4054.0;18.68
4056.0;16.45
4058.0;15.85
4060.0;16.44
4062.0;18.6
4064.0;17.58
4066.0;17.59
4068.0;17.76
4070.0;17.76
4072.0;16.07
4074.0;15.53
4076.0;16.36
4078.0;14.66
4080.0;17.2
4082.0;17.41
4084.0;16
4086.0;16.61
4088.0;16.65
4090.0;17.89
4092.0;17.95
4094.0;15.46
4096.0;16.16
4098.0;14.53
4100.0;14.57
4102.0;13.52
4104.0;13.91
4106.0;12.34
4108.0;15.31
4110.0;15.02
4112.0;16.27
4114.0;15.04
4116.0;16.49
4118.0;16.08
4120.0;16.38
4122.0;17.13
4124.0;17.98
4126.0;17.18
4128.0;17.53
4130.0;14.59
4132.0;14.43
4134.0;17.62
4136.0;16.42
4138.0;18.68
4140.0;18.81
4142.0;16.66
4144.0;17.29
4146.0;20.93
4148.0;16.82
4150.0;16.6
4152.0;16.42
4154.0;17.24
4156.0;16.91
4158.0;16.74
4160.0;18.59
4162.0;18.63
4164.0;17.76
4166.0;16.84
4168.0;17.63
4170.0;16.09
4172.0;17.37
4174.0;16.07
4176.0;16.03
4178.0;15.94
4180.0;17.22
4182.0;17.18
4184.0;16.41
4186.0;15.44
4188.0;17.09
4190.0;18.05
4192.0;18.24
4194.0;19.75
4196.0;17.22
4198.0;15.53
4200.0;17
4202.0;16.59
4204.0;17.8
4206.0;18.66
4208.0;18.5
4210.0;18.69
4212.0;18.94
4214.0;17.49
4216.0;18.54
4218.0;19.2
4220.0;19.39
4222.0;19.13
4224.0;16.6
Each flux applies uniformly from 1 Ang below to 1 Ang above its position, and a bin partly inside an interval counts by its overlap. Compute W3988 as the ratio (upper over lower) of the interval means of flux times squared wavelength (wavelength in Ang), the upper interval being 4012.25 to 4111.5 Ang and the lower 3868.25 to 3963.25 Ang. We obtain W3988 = 1.35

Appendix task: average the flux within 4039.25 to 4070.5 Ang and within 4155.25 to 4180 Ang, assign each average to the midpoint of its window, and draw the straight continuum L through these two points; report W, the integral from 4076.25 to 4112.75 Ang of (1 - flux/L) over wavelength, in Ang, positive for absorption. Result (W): 4.0 Ang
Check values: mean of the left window 17.8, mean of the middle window 15.6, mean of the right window 17.1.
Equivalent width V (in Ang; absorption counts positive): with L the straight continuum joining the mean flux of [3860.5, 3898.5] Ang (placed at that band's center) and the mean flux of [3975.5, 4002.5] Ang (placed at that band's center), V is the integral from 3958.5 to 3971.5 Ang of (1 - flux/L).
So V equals 4.15 Ang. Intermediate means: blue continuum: 13.6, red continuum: 15.5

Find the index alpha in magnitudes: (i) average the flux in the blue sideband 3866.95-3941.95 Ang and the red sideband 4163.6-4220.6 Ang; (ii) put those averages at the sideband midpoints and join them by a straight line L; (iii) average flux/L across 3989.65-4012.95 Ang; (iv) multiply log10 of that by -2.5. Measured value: -0.17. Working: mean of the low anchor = 13.2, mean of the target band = 17.2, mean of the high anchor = 17.5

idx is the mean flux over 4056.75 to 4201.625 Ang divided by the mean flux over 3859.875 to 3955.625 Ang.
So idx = 1.22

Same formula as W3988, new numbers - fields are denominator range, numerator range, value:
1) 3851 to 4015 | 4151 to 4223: 1.42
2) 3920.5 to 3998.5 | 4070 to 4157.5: 1.34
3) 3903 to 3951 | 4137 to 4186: 1.43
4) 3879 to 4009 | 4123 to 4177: 1.39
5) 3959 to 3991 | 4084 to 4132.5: 1.39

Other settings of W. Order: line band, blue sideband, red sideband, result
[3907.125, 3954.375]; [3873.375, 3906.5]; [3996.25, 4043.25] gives 2.9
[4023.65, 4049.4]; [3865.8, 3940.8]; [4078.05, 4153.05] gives -4.5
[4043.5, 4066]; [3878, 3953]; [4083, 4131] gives -3.8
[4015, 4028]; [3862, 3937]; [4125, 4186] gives -2.7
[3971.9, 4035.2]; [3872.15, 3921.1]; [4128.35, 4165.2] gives -4.7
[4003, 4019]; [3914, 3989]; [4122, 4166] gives -4.4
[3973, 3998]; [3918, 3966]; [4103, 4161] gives -1.4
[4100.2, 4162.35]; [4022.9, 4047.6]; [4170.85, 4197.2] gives 2.9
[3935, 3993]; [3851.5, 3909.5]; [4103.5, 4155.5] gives 6.5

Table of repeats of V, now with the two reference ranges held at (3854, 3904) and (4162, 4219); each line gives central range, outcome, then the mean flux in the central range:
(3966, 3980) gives 4.3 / 10.4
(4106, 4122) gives 0.9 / 15.7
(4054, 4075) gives -1.4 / 17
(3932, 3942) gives 2.9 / 10.3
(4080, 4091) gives -0.5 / 16.9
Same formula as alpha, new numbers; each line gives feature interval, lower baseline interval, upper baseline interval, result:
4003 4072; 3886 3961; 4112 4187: -0.171 mag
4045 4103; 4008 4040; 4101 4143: 0.018 mag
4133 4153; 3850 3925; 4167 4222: -0.043 mag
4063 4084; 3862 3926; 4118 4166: -0.027 mag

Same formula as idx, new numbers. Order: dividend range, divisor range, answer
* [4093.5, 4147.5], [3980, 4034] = 0.95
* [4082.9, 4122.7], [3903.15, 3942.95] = 1.19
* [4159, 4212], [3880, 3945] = 1.33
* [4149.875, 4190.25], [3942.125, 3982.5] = 1.32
